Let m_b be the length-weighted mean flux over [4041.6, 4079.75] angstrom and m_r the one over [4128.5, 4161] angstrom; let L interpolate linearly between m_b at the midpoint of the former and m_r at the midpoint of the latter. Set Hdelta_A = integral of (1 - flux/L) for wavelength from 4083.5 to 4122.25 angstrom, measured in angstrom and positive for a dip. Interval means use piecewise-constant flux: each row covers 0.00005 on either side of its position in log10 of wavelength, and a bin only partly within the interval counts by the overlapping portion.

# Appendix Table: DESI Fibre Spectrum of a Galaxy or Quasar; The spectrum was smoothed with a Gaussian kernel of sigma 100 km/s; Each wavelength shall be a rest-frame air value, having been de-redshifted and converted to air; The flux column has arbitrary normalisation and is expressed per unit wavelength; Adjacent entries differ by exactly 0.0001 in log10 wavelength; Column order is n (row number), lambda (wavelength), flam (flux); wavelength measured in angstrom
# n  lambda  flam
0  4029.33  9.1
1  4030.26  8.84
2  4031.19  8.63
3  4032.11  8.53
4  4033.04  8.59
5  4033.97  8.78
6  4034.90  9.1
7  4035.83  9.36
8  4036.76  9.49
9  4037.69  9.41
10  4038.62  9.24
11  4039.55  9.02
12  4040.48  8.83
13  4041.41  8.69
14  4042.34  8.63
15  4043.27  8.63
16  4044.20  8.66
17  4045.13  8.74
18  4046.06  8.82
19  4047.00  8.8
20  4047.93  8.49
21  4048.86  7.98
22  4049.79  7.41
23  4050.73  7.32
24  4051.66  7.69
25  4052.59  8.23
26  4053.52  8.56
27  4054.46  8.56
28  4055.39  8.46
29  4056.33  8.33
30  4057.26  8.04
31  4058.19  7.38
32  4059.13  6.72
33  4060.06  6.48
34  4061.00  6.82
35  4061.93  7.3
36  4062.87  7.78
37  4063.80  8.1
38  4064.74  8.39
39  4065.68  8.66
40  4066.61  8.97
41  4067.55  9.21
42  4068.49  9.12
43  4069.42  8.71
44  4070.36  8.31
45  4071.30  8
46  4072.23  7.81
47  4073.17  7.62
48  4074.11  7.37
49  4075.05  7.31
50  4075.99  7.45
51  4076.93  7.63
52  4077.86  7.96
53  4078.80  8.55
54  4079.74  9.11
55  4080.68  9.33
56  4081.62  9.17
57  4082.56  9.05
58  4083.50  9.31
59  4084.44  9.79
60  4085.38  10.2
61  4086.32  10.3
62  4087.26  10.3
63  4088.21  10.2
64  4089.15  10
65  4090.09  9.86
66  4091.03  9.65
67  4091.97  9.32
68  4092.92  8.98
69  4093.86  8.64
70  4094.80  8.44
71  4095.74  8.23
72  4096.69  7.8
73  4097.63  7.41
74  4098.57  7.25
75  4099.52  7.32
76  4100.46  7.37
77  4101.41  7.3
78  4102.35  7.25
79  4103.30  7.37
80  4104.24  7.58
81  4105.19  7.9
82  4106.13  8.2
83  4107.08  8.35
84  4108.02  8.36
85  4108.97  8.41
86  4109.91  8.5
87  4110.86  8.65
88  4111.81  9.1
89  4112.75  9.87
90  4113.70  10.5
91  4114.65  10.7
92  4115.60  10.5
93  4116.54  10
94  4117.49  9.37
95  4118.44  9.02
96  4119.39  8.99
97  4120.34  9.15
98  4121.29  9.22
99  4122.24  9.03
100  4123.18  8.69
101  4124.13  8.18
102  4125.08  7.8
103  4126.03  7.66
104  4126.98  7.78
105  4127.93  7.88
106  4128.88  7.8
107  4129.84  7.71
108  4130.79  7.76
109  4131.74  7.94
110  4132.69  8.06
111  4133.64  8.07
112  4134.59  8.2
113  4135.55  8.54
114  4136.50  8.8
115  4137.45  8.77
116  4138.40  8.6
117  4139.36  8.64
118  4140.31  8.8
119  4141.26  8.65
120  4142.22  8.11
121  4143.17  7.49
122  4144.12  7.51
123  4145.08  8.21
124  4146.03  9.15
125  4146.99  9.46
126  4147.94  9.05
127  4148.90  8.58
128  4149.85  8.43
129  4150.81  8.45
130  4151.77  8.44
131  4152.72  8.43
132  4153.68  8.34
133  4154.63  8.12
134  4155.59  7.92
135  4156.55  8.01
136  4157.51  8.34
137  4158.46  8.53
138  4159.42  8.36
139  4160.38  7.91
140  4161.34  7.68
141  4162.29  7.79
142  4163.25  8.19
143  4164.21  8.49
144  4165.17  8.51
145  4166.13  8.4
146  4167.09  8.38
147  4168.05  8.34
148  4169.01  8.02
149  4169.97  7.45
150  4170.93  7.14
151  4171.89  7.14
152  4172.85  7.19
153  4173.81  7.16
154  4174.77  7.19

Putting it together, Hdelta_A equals -3.22 angstrom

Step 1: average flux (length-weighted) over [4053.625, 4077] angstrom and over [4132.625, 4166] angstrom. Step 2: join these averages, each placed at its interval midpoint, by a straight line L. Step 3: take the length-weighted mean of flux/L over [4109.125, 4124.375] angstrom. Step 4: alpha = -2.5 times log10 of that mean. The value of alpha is -0.141 mag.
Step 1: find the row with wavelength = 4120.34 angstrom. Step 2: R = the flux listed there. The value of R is 9.15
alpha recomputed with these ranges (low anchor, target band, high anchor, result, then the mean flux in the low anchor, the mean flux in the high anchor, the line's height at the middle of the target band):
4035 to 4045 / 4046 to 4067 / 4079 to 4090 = 0.164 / 8.99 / 9.68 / 9.25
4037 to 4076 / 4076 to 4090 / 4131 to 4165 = -0.131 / 8.21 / 8.34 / 8.25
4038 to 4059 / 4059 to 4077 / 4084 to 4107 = 0.073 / 8.37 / 8.6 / 8.46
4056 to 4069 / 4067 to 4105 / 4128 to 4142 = -0.062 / 7.95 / 8.29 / 8.06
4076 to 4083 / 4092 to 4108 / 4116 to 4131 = 0.090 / 8.61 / 8.52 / 8.57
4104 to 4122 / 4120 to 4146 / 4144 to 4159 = 0.062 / 9.09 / 8.45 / 8.76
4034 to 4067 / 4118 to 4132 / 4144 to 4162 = 0.007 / 8.32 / 8.37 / 8.36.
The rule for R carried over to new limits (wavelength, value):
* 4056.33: 8.33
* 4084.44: 9.79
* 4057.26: 8.04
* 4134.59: 8.2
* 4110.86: 8.65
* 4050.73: 7.32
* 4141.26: 8.65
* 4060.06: 6.48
